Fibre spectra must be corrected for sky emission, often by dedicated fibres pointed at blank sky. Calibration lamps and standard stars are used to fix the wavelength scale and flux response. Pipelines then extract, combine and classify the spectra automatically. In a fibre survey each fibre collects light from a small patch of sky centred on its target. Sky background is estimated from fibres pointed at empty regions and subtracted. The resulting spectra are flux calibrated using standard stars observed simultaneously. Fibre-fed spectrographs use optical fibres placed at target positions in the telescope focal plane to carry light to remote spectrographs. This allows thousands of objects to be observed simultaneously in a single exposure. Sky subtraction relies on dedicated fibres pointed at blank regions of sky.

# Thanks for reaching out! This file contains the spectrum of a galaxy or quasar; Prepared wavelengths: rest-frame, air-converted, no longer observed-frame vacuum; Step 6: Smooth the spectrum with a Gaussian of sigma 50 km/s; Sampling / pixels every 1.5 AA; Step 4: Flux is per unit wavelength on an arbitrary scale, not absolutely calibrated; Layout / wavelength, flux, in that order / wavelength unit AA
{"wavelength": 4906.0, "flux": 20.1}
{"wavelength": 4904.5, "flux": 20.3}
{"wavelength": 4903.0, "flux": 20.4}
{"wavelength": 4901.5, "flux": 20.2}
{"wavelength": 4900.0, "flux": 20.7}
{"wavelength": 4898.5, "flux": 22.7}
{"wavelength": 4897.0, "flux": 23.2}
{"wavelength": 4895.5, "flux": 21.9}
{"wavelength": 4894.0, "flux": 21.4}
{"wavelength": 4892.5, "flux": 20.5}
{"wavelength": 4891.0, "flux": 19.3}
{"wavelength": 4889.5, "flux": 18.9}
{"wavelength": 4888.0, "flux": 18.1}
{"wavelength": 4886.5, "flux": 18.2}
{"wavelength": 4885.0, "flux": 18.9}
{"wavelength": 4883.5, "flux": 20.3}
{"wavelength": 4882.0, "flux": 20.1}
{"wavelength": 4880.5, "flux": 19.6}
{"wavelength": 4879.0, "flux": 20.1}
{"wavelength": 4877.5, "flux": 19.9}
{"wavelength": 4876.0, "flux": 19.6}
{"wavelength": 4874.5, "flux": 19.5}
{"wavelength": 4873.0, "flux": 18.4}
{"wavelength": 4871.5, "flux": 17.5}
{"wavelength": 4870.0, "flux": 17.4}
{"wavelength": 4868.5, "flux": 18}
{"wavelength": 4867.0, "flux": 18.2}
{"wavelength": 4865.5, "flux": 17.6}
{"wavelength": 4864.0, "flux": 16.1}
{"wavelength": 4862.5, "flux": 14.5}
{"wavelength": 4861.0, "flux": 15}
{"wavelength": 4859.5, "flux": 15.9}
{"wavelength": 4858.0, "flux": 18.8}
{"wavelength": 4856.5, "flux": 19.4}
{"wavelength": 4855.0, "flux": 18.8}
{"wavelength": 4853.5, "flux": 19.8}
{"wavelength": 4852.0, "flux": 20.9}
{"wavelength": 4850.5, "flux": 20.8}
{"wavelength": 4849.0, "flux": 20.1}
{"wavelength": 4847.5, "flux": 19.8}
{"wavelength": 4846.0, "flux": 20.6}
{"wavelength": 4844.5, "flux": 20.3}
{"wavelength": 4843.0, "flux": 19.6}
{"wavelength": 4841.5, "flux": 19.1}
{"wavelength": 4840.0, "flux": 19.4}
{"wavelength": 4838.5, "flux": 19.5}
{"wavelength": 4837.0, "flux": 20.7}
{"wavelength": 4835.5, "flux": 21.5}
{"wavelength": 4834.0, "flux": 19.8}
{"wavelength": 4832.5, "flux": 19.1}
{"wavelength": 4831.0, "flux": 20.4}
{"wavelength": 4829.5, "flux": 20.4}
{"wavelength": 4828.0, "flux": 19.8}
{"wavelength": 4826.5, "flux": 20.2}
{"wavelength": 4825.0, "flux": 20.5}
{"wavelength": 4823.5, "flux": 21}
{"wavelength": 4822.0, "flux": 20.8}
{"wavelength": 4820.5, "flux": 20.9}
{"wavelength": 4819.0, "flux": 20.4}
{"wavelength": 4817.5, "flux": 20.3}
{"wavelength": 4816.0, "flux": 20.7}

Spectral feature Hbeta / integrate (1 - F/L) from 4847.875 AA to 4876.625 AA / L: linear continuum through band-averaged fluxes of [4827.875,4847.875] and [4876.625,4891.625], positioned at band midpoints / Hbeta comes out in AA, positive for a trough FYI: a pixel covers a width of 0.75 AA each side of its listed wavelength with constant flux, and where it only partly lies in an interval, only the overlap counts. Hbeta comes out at 2.1 AA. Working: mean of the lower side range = 20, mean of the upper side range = 19.3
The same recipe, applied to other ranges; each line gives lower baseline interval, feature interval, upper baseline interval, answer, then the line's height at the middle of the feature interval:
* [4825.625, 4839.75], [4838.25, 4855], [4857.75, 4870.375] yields -1.21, 18.6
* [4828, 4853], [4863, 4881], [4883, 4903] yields 1.62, 20.2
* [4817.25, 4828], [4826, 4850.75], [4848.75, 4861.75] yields -0.45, 19.7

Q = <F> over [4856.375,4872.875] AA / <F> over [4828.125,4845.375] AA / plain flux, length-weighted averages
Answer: 0.9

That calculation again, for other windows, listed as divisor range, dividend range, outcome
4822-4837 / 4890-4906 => 1.03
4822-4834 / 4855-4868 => 0.84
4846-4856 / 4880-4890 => 0.95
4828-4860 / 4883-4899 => 1.02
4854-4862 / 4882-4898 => 1.15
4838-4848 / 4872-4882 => 0.99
